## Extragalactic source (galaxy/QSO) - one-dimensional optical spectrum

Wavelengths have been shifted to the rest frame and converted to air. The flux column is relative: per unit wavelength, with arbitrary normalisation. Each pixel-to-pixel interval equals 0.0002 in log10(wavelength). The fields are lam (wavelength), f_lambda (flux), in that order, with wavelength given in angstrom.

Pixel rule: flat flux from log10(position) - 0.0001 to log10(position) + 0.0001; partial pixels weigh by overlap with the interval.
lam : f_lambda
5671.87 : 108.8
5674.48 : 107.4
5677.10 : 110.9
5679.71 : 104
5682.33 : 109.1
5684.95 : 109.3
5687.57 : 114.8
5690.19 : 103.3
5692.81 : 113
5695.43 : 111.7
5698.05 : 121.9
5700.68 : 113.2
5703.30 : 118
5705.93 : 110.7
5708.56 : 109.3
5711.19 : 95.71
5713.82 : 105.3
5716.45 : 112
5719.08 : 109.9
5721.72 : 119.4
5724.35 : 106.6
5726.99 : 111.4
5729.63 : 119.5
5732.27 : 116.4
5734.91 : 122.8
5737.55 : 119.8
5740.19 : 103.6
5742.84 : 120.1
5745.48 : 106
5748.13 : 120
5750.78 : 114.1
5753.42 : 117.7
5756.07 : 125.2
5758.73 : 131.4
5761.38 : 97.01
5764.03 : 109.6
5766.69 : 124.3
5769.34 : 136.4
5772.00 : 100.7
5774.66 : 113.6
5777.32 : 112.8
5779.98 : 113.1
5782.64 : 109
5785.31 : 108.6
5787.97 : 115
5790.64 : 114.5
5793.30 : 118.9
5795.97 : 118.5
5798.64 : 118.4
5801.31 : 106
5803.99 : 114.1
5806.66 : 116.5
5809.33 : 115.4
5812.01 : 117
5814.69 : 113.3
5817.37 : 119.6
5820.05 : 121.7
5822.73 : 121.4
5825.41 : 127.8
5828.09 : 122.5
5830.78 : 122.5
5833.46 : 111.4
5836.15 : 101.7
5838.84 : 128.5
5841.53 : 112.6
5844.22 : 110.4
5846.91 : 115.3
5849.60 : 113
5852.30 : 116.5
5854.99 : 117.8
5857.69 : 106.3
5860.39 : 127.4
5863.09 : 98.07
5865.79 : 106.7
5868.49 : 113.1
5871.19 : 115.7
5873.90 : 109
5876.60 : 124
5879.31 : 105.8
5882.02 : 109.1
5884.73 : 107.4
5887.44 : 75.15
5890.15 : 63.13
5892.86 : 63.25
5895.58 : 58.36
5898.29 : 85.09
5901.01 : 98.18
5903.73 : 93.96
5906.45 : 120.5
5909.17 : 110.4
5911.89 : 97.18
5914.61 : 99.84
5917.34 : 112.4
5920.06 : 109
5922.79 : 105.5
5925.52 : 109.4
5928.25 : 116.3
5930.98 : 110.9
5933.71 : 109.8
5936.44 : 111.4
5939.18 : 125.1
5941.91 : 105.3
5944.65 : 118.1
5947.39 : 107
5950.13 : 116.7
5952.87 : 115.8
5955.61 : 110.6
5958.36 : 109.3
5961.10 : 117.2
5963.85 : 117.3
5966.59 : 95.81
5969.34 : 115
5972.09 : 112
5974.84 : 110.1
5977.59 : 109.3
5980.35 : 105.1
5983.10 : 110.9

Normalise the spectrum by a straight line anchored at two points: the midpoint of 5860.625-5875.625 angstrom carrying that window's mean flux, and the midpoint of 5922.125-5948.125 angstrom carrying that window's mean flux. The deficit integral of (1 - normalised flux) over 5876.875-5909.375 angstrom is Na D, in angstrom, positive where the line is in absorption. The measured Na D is 5.8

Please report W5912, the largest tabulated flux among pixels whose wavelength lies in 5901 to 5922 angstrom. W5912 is 120.5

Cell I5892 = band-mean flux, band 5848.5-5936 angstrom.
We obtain 103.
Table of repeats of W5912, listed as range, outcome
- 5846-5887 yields 127.4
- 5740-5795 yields 136.4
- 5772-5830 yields 127.8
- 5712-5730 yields 119.5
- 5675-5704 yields 121.9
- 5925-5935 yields 116.3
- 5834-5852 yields 128.5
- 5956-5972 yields 117.3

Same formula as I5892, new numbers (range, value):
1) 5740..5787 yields 115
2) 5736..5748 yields 113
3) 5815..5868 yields 116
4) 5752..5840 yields 116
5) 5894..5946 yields 105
